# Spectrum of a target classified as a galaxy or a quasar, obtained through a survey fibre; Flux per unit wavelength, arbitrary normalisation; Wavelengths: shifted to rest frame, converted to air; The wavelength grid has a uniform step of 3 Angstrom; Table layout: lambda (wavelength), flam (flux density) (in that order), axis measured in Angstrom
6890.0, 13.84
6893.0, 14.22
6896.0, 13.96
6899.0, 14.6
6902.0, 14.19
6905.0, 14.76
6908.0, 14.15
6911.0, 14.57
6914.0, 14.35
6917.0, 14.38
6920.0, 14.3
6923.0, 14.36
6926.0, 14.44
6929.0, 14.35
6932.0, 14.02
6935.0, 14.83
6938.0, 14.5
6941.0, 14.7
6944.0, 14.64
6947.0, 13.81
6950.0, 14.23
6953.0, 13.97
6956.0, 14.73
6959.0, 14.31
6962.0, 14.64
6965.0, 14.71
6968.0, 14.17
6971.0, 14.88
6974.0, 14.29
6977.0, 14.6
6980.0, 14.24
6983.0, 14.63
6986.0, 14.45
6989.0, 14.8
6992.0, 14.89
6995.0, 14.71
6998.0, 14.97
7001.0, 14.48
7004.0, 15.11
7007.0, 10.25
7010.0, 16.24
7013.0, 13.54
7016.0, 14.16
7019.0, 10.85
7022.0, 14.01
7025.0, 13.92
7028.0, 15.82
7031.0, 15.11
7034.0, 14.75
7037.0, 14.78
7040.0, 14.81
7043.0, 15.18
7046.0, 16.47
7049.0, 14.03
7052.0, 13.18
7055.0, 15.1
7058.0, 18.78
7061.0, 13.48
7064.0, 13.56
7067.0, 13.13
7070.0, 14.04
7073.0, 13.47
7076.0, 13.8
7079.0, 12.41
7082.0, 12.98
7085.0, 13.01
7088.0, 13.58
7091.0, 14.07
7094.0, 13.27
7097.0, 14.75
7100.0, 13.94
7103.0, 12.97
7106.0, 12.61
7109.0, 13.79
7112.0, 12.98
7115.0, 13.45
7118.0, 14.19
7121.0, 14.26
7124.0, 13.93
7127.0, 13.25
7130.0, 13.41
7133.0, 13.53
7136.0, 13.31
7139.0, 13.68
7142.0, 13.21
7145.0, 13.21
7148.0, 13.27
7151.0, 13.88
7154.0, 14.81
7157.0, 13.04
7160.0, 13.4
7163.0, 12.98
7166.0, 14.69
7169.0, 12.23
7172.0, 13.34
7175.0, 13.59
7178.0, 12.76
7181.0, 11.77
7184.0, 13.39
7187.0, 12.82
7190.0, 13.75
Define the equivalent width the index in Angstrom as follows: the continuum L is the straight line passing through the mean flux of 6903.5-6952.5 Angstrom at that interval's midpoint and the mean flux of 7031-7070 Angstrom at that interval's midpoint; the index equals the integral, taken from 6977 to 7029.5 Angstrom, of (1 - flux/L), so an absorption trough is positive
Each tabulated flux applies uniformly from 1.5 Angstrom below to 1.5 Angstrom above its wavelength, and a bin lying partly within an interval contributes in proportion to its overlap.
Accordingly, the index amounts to 1.5 Angstrom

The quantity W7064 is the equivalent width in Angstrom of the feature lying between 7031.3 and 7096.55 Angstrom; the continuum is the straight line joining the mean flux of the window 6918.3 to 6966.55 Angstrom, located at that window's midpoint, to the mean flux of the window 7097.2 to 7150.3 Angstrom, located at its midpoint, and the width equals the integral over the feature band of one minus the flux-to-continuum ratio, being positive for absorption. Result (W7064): -1.90 Angstrom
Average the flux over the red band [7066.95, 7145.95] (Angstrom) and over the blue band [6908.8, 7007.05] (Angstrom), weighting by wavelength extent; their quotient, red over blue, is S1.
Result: 0.94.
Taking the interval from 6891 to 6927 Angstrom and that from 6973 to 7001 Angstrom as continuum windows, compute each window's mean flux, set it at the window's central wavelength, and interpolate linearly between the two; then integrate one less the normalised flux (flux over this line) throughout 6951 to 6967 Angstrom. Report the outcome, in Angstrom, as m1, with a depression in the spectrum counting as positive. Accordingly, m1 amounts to 0.07 Angstrom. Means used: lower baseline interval 14.3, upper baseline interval 14.6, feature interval 14.5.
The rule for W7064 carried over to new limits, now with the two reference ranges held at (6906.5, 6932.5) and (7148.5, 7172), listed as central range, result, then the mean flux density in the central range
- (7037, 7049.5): -1.1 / 15.2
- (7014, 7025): 0.7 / 13.2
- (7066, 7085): 0.7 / 13.3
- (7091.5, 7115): 0.4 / 13.5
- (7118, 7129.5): -0.1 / 13.8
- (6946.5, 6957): 0.0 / 14.2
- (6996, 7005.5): -0.5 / 14.8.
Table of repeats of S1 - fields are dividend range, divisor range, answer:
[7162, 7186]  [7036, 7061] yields 0.86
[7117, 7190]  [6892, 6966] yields 0.93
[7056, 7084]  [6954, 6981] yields 0.96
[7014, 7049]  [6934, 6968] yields 1.00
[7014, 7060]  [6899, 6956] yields 1.02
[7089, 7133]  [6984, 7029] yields 0.96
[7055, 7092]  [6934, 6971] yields 0.96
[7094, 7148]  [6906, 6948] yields 0.94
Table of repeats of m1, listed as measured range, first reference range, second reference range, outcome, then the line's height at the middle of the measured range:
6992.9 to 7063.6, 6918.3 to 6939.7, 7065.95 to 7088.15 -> -4.4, 13.7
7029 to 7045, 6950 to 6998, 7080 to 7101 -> -1.1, 14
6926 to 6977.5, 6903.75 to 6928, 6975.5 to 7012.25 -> 0.0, 14.4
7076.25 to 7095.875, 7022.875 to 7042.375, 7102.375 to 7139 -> 1.0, 14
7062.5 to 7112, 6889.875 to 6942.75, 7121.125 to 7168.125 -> 1.2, 13.8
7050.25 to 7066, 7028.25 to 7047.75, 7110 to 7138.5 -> 0.1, 14.8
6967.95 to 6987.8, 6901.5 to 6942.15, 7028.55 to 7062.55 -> 0.3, 14.7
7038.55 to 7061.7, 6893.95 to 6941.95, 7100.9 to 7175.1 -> -2.2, 13.8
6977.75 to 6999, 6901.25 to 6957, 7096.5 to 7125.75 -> -0.8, 14.1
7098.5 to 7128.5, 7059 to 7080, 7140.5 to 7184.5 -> -0.2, 13.4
